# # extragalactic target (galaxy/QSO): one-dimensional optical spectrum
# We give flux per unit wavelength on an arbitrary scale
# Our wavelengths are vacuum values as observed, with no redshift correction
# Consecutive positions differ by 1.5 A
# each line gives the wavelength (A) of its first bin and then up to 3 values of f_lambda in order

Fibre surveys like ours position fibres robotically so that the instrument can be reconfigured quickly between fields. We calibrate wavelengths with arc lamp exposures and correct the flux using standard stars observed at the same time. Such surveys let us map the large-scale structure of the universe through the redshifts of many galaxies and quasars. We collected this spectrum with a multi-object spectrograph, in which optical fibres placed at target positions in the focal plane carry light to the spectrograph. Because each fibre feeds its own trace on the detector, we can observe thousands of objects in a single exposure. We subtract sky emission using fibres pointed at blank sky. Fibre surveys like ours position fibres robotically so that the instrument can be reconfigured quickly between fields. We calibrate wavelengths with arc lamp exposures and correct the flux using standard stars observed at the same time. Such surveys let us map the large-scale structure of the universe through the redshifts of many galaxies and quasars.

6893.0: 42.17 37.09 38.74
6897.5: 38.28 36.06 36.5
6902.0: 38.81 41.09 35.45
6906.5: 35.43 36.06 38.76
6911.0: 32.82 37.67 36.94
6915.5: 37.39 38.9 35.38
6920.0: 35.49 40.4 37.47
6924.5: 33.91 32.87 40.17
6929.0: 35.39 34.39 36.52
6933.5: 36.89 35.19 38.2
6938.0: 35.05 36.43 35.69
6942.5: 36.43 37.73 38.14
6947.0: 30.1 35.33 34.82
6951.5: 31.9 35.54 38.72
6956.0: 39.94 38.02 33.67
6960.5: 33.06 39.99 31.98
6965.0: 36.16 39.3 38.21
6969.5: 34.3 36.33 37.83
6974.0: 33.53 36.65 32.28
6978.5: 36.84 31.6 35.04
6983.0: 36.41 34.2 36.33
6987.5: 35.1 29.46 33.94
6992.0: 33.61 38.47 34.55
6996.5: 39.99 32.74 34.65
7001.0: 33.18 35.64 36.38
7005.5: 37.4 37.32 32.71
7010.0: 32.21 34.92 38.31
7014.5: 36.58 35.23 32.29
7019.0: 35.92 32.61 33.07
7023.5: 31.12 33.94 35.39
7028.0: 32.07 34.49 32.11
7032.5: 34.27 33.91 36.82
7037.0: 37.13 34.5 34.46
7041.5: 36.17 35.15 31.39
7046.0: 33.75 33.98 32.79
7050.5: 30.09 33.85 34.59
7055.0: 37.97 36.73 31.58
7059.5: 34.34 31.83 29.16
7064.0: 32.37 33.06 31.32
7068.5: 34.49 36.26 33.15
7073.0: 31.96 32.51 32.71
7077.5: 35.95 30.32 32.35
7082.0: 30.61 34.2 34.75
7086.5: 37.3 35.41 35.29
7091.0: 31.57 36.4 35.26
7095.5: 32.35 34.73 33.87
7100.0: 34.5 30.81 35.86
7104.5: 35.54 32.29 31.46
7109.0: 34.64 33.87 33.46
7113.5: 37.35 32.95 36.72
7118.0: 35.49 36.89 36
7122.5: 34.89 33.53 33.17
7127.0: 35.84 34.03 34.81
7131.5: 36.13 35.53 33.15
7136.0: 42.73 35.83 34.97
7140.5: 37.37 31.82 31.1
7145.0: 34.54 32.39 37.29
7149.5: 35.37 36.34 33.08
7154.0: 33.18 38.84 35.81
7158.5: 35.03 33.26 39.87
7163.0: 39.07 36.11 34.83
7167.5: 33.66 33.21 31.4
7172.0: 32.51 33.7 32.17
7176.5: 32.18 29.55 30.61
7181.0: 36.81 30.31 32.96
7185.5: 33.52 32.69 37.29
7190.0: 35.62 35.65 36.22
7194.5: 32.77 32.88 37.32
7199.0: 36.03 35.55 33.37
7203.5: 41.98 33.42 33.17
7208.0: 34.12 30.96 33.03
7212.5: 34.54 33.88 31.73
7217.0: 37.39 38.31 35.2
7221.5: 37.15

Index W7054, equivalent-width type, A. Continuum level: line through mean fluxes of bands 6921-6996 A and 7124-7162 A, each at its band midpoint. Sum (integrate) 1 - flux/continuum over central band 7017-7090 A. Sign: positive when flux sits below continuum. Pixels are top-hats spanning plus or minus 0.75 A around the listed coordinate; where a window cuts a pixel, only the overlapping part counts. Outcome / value 3.56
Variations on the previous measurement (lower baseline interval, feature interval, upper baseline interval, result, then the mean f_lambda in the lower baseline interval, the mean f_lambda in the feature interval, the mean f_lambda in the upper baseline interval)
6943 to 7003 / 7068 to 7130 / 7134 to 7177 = 1.5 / 35.4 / 34.2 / 34.9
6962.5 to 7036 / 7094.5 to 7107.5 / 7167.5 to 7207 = 0.3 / 34.9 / 33.6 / 34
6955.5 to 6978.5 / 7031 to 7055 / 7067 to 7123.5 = 0.5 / 36.1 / 34.2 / 34.1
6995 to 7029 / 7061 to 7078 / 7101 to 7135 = 0.9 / 34.7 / 32.9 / 34.6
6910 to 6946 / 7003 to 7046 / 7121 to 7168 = 1.7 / 36.5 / 34.6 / 35.3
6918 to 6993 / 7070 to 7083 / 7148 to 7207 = 0.9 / 35.6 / 32.7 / 34.6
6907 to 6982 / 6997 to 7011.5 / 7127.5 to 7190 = 0.3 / 36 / 34.8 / 34.5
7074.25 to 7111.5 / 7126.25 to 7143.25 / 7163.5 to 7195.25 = -0.9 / 33.8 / 35.5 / 33.6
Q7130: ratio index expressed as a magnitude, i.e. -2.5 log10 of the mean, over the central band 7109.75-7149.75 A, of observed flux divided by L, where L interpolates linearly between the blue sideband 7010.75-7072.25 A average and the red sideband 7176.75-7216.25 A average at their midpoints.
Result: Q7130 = -0.033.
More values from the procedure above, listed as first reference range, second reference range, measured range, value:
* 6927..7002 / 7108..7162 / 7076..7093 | 0.04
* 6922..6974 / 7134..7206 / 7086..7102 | 0.03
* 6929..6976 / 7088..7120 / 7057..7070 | 0.07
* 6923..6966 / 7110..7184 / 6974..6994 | 0.03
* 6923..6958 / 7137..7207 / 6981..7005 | 0.02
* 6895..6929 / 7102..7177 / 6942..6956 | 0.03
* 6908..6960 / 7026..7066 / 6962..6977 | -0.02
